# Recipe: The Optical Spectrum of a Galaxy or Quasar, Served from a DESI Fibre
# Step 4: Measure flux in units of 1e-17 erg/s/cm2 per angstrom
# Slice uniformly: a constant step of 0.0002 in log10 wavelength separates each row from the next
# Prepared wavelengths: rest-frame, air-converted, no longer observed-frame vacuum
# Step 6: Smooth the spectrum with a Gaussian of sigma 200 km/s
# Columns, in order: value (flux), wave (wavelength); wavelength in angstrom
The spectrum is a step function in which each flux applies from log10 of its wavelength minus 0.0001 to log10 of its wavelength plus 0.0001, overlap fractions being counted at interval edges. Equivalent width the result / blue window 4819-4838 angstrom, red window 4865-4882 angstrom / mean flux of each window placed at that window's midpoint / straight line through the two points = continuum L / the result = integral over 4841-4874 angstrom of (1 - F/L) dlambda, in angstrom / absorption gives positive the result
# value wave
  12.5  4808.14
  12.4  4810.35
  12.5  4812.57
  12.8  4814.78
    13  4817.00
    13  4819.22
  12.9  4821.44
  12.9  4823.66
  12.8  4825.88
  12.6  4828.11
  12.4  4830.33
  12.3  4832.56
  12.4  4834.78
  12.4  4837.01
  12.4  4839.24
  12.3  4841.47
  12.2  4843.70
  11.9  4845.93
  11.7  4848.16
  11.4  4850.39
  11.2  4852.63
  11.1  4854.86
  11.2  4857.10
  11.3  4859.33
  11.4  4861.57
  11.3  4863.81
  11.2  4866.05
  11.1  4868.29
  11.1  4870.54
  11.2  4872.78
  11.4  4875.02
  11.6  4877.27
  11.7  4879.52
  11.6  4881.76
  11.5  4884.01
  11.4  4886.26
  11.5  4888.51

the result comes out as 1.1 angstrom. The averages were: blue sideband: 12.6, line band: 11.4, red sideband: 11.4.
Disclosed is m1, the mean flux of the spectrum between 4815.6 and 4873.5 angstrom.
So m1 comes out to 12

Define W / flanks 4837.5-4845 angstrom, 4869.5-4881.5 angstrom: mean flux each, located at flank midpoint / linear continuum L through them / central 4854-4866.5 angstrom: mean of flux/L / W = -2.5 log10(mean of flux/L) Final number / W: 0.05 mag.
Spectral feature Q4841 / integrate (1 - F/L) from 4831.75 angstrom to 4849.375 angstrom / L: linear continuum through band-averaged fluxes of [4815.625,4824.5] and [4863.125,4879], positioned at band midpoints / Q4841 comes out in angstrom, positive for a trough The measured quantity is 0.12 angstrom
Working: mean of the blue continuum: 12.9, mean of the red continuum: 11.3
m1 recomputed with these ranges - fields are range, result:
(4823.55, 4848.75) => 12.3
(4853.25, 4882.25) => 11.3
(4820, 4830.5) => 12.8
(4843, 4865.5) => 11.5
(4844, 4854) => 11.6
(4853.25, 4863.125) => 11.3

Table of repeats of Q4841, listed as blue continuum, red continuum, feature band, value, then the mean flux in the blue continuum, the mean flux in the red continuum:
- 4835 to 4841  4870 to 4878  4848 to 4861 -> 0.66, 12.4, 11.3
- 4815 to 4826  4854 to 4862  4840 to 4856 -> -0.01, 12.9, 11.2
